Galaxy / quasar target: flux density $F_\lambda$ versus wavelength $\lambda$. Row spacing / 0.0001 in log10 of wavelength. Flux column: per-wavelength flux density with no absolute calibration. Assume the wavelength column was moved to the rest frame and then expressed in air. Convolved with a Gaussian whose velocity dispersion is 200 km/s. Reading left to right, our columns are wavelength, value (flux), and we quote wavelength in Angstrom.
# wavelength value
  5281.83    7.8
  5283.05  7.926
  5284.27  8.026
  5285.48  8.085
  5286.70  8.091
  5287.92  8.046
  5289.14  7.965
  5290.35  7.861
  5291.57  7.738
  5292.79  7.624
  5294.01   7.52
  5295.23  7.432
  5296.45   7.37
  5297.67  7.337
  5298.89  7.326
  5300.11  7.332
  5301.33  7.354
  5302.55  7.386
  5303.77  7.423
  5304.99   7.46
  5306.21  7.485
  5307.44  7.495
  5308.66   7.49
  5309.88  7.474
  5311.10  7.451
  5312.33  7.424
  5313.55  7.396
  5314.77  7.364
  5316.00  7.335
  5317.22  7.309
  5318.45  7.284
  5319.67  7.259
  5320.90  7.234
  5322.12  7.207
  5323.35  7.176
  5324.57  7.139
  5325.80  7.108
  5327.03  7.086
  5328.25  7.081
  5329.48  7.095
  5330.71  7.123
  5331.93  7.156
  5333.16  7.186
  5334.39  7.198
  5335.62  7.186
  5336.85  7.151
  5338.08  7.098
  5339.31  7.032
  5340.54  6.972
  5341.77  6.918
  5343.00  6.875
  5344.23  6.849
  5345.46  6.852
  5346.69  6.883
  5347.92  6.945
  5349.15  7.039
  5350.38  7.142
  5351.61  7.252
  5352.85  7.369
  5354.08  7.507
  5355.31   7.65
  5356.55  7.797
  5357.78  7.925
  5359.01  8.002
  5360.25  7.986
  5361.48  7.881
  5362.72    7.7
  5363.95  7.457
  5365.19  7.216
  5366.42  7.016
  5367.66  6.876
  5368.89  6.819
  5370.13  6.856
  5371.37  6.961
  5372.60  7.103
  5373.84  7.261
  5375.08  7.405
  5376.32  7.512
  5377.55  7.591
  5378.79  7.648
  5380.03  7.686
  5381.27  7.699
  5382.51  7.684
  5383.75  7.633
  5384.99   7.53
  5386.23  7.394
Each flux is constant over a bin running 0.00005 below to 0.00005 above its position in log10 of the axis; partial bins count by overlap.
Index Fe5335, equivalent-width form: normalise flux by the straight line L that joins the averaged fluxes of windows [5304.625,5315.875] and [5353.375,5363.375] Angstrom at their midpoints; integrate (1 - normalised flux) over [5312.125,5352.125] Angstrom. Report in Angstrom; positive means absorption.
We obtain 2.50 Angstrom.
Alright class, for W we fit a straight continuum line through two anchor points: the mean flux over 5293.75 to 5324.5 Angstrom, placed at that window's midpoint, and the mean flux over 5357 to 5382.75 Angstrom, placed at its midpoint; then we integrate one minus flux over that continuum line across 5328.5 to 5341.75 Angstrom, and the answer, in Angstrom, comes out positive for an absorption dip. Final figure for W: 0.5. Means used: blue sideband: 7.37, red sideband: 7.44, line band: 7.11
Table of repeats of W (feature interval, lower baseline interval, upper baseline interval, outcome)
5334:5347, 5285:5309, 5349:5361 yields 1.01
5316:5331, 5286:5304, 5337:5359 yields 0.41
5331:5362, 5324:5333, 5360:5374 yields -0.41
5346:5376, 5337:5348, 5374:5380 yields -0.33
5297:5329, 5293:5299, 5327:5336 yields -0.17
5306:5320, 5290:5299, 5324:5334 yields -0.17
